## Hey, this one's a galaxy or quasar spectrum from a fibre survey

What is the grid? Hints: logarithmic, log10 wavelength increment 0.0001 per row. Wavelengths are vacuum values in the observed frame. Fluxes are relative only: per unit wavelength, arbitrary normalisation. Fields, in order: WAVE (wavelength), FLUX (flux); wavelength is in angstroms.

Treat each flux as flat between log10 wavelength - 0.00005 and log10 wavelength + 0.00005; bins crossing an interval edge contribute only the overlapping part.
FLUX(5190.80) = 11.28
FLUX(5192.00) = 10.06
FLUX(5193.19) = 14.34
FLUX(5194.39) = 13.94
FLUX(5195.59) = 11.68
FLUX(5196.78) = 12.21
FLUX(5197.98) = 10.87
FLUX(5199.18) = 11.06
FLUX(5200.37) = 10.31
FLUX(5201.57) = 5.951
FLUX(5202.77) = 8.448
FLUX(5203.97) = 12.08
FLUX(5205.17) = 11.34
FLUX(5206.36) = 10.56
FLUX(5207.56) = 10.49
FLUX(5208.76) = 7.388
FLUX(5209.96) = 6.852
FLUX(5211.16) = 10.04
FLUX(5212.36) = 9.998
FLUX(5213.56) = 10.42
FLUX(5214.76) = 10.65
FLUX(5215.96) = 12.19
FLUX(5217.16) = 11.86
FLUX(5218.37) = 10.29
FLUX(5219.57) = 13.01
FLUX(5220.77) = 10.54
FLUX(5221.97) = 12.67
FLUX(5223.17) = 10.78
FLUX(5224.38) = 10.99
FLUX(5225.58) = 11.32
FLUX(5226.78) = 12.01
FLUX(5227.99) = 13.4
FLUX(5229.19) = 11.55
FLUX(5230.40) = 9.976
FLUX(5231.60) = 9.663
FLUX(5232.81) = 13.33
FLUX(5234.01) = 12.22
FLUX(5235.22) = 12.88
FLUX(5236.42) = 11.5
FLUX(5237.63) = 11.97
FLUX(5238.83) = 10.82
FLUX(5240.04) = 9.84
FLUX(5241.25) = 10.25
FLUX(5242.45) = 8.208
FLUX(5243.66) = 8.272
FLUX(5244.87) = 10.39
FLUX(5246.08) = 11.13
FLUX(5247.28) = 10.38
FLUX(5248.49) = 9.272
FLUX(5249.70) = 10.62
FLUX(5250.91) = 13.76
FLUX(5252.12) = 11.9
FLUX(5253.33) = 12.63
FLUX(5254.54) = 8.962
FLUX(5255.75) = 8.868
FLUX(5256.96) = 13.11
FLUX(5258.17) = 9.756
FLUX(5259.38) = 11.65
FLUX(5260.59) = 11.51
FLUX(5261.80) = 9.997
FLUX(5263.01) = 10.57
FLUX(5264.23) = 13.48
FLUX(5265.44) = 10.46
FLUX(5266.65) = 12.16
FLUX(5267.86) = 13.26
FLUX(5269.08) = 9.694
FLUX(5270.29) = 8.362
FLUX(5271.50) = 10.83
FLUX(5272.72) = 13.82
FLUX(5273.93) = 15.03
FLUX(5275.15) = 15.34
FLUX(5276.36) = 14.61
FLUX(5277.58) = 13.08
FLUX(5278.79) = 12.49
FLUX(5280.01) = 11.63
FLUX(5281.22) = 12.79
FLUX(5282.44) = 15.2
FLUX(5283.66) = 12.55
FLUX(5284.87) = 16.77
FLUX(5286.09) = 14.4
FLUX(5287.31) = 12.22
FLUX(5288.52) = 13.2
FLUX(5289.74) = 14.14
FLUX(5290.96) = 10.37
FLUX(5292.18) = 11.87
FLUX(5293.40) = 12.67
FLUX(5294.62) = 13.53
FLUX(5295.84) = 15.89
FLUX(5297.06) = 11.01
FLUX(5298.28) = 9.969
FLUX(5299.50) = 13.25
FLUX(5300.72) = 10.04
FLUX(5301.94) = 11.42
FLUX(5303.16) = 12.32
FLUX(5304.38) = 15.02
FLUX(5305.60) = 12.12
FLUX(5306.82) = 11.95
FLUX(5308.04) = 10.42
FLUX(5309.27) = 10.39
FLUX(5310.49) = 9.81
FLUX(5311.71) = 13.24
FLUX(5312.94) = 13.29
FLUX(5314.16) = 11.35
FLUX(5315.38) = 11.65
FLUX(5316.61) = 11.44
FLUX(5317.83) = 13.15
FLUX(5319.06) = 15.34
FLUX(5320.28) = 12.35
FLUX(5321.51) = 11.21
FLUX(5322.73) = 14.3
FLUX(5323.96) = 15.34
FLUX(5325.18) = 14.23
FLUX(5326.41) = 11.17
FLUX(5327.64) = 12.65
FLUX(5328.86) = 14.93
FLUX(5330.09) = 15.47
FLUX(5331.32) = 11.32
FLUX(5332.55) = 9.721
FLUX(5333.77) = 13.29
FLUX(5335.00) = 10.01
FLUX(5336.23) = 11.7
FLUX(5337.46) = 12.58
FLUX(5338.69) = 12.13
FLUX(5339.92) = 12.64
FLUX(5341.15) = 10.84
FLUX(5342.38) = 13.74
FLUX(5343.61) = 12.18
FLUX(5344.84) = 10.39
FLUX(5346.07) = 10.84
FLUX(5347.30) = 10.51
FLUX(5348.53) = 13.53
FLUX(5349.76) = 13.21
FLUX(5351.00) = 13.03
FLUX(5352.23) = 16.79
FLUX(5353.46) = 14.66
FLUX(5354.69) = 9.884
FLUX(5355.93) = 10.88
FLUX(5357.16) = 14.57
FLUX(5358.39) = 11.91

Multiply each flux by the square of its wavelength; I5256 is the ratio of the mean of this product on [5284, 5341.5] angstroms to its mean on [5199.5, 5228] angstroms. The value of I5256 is 1.24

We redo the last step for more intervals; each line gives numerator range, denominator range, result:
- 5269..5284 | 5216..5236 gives 1.12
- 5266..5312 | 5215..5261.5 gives 1.15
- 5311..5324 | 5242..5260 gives 1.24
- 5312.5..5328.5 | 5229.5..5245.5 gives 1.24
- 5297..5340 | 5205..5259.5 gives 1.17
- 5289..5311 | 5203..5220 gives 1.19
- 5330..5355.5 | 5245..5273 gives 1.14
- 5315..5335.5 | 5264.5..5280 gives 1.05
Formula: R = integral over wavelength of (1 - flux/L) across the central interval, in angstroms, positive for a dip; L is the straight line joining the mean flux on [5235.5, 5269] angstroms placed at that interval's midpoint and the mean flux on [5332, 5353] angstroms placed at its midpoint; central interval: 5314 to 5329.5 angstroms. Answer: -1.5 angstroms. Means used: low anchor 10.9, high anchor 12.2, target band 13.1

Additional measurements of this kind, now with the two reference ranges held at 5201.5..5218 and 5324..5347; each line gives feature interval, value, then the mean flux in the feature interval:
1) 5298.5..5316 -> -0.1 angstroms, 11.8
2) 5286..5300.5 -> -1.4 angstroms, 12.6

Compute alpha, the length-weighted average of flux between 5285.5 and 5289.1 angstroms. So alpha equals 13.3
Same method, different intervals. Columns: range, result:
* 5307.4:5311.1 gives 10.2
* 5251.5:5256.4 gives 10.6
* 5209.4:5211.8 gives 8.5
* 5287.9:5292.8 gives 12.4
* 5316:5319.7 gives 13.3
